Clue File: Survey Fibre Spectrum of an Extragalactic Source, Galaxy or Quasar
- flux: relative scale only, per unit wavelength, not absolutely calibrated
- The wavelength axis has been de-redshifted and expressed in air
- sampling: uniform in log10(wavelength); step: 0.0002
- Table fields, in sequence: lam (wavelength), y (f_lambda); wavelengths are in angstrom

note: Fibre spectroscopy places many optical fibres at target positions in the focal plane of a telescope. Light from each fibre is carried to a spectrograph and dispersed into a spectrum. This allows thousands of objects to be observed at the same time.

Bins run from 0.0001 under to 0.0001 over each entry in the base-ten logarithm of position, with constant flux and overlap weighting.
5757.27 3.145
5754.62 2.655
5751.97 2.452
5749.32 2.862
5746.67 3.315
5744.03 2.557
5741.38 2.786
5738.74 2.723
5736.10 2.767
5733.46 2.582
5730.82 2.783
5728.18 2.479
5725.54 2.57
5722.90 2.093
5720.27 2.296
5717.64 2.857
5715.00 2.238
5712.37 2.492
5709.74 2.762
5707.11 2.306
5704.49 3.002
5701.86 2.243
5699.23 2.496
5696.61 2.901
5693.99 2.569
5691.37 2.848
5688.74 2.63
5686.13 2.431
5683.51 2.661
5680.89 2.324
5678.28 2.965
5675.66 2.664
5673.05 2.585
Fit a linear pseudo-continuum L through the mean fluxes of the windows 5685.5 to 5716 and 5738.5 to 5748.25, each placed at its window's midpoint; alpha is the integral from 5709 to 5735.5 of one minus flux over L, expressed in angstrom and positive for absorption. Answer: 2.00 angstrom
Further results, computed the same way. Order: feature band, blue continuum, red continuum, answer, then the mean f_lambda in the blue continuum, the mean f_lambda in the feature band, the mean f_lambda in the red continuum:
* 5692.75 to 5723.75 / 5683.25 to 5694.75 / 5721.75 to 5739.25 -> 0.9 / 2.63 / 2.53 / 2.57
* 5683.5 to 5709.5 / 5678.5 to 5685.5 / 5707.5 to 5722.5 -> -0.9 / 2.56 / 2.61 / 2.49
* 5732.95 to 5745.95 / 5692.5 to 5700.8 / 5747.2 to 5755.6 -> -0.1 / 2.65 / 2.72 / 2.72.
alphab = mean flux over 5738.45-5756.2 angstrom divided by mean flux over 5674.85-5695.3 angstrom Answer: 1.05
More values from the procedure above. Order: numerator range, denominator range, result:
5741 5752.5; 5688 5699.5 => 1.04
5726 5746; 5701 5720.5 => 1.06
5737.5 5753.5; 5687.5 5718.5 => 1.07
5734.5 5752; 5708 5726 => 1.14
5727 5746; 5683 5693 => 1.02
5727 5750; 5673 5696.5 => 1.04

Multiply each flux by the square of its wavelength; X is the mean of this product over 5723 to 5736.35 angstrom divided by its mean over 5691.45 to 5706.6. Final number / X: 1.0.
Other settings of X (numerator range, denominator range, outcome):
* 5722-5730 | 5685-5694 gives 0.93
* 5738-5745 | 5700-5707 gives 1.07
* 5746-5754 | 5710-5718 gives 1.13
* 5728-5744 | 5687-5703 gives 1.04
